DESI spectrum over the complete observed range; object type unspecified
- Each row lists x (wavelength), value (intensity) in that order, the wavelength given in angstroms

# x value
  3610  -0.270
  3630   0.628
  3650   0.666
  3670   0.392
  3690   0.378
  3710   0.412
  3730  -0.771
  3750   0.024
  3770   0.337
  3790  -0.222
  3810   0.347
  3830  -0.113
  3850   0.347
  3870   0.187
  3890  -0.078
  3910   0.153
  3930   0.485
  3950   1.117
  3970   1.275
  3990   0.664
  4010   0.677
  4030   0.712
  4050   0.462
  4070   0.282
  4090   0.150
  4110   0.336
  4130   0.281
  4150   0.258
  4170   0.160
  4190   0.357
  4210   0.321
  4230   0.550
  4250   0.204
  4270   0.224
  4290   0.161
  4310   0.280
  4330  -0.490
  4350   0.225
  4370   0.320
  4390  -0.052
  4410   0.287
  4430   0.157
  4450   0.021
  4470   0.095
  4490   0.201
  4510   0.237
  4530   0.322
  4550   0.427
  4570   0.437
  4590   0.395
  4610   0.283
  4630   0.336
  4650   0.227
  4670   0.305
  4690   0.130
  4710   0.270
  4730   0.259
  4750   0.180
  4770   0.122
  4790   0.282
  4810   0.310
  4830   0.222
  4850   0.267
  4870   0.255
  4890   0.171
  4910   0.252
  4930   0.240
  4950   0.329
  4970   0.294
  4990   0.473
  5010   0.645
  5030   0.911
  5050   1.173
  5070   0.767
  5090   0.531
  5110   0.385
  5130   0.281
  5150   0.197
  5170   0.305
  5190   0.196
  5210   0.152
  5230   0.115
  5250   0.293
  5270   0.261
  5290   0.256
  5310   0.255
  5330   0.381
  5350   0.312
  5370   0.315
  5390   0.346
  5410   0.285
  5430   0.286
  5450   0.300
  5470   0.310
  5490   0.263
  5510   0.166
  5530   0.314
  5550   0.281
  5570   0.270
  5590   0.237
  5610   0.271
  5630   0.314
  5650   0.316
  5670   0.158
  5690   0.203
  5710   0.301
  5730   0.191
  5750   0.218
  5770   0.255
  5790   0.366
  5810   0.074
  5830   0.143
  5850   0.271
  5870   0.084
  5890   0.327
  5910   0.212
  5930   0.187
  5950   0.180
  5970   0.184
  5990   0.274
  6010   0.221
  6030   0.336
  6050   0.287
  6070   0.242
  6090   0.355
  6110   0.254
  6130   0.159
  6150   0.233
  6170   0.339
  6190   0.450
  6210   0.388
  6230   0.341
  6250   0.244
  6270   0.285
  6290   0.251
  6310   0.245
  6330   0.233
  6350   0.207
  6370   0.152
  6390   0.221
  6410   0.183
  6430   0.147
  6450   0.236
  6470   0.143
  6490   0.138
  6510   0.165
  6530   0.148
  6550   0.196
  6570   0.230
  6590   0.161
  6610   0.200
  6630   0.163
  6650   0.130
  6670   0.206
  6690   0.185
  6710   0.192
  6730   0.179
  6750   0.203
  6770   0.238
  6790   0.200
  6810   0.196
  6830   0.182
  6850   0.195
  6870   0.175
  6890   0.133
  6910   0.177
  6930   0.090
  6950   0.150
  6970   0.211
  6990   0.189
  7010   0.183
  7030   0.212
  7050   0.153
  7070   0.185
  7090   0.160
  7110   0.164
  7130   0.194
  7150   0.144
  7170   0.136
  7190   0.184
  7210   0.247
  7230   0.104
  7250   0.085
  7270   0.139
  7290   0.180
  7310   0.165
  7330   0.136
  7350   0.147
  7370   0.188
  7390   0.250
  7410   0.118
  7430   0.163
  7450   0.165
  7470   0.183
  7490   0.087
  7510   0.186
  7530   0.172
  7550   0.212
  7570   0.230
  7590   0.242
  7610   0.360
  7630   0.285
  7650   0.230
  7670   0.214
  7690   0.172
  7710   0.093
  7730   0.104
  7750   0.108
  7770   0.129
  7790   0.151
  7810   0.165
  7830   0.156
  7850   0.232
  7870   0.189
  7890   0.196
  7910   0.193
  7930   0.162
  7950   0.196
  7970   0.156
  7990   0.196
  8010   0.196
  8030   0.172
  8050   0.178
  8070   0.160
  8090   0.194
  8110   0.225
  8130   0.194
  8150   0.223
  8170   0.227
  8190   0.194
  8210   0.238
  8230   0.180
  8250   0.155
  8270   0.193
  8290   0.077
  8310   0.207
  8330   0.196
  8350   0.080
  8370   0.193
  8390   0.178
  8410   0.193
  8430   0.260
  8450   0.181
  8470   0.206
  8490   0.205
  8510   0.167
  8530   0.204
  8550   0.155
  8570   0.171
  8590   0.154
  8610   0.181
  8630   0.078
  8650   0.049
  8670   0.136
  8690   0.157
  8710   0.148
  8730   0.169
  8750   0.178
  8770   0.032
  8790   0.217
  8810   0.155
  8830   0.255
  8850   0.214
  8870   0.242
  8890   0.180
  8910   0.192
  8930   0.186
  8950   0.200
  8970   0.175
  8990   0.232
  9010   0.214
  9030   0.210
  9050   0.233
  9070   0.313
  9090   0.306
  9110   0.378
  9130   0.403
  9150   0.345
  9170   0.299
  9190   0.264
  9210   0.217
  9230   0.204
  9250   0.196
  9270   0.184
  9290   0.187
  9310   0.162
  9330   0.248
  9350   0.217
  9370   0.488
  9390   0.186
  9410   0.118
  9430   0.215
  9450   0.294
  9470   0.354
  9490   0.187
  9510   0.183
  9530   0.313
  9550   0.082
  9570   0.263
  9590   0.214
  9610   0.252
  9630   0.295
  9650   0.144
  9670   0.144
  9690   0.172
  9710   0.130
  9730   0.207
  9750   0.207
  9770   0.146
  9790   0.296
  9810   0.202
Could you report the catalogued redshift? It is 2.26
